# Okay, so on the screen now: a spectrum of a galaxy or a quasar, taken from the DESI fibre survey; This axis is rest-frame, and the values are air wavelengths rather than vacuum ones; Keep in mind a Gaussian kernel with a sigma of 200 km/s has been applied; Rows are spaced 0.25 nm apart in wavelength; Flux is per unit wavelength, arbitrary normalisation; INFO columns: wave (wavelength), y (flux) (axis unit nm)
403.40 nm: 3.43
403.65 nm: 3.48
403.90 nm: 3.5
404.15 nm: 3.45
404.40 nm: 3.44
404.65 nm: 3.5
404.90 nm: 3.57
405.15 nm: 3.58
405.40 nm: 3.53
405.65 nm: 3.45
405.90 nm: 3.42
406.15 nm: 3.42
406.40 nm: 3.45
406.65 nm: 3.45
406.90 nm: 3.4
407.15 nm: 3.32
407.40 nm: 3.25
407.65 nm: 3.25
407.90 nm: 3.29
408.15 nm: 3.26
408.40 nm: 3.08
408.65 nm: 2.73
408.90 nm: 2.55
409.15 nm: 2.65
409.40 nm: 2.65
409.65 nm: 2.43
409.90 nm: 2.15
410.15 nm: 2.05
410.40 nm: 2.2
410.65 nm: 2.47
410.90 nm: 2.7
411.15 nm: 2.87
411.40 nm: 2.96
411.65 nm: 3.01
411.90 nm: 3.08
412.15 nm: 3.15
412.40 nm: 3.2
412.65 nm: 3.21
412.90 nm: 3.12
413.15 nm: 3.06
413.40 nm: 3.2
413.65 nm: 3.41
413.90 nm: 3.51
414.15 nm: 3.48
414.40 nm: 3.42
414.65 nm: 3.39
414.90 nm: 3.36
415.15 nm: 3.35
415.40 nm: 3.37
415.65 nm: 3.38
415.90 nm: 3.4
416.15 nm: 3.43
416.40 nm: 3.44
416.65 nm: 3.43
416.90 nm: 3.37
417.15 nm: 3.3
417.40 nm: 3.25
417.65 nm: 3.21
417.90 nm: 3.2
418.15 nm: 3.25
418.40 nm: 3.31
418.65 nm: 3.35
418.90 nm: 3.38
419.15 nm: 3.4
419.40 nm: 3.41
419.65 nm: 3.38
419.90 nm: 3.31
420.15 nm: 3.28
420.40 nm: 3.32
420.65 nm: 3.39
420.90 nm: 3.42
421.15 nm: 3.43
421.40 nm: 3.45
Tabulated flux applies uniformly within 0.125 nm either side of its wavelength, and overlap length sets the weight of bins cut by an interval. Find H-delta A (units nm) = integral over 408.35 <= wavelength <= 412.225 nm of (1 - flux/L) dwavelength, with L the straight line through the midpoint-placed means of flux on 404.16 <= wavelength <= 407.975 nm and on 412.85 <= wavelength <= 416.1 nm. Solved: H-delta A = 0.83 nm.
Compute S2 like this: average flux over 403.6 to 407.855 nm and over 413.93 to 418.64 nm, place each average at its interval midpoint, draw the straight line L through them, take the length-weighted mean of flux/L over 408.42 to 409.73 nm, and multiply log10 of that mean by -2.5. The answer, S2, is 0.28 mag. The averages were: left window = 3.44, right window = 3.36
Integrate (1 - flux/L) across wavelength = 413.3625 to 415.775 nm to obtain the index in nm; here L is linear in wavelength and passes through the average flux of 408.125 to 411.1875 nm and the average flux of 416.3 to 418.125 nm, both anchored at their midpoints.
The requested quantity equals -0.27 nm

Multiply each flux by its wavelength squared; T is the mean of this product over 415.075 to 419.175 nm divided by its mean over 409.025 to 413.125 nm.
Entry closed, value 1.25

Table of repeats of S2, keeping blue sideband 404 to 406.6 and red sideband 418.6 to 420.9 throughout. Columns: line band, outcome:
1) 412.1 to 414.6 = 0.04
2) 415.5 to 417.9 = 0.01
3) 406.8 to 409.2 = 0.12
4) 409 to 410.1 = 0.37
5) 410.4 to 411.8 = 0.24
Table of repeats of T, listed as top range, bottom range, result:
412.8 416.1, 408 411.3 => 1.31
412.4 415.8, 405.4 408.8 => 1.04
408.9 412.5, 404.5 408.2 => 0.80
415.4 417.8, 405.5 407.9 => 1.04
